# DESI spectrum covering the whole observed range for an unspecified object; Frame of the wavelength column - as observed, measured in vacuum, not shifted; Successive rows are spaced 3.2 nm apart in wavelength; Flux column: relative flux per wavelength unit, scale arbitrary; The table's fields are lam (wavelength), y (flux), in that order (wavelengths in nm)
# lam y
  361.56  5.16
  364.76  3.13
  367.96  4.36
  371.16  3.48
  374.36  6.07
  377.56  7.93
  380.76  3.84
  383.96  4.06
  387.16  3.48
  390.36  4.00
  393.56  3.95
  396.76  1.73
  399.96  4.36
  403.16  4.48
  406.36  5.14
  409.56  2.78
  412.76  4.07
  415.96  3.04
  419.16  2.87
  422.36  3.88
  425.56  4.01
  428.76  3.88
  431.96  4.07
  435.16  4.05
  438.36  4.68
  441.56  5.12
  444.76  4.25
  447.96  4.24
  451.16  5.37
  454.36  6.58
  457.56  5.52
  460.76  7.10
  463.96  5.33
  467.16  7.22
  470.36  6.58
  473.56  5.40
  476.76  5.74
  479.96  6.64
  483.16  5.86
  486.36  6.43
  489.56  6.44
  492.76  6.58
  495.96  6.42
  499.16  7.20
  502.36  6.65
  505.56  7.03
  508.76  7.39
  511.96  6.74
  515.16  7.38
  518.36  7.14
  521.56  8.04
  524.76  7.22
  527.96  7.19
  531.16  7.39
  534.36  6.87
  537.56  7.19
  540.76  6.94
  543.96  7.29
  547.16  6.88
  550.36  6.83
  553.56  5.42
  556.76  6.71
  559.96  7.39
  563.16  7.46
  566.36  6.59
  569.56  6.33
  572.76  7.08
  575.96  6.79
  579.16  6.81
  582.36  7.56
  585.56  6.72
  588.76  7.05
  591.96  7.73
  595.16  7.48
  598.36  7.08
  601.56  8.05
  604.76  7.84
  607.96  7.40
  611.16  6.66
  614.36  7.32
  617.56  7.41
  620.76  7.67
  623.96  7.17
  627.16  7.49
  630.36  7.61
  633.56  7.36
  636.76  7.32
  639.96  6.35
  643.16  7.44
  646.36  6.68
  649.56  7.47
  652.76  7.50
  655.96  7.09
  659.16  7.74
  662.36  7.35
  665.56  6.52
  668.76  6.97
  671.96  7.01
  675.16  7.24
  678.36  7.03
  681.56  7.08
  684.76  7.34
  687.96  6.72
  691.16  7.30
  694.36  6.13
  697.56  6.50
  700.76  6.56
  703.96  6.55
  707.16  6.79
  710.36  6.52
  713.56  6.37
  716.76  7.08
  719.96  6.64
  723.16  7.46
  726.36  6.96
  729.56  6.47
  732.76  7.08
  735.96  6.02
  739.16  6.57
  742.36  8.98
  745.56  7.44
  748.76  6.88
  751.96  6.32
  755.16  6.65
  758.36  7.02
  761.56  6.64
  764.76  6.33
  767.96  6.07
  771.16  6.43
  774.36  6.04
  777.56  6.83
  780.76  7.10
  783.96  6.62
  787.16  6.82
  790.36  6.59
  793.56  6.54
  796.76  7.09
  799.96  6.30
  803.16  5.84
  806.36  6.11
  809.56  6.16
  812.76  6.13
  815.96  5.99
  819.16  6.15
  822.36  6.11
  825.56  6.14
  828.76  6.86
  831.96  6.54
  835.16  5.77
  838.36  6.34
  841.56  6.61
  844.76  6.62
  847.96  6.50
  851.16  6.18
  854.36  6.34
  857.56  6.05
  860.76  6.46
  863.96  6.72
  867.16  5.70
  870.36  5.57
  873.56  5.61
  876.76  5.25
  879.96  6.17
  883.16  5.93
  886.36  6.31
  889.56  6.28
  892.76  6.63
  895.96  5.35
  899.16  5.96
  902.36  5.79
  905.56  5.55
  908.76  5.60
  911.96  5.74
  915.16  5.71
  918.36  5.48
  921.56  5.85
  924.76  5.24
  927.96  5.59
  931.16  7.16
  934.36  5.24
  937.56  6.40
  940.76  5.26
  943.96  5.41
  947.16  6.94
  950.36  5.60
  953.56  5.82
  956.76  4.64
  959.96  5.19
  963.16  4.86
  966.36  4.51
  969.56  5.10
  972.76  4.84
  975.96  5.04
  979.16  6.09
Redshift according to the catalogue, 0.13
